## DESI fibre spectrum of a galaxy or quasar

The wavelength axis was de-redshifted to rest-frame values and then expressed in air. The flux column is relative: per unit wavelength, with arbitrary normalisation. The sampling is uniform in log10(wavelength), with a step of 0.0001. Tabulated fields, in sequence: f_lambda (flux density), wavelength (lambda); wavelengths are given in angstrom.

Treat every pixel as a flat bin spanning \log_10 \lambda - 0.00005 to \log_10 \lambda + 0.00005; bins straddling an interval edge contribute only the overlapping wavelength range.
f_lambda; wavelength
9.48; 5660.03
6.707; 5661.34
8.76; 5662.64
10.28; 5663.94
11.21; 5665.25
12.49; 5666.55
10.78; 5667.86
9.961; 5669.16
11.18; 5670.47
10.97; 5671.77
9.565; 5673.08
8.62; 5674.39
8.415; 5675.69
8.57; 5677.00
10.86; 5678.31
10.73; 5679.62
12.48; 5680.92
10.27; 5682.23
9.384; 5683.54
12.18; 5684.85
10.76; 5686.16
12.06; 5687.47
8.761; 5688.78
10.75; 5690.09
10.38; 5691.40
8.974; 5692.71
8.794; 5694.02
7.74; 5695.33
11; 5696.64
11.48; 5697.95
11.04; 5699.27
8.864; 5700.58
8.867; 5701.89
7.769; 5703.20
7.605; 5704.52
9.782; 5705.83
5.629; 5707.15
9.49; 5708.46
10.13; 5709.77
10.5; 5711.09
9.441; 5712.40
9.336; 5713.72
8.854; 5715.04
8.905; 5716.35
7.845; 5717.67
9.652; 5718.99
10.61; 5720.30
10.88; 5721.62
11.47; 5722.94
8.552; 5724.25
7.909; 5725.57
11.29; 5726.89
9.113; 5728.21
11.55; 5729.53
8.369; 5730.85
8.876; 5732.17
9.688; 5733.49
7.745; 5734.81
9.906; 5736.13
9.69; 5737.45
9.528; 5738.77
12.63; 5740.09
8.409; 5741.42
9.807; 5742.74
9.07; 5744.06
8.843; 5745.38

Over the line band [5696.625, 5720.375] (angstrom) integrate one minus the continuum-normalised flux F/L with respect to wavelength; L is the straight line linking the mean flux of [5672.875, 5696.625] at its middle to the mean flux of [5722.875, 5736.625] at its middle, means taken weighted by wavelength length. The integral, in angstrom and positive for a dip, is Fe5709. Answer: 1.1 angstrom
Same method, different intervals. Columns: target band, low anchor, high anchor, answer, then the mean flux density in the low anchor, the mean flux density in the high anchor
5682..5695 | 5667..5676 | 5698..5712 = -0.8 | 10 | 9.09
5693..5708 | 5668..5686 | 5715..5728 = 1.5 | 10.3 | 9.62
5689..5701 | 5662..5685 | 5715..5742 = 0.2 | 10.3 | 9.61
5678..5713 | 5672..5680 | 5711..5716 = -1.5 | 9.49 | 9.39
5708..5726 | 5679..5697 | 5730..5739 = 0.0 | 10.3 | 9.15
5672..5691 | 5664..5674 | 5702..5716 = -0.2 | 10.8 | 8.86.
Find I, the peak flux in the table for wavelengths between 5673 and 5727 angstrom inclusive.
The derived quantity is 12.48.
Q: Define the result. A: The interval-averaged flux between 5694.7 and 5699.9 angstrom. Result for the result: 10.3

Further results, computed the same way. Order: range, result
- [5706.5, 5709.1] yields 7.56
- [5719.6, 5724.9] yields 10.4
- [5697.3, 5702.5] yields 10.1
